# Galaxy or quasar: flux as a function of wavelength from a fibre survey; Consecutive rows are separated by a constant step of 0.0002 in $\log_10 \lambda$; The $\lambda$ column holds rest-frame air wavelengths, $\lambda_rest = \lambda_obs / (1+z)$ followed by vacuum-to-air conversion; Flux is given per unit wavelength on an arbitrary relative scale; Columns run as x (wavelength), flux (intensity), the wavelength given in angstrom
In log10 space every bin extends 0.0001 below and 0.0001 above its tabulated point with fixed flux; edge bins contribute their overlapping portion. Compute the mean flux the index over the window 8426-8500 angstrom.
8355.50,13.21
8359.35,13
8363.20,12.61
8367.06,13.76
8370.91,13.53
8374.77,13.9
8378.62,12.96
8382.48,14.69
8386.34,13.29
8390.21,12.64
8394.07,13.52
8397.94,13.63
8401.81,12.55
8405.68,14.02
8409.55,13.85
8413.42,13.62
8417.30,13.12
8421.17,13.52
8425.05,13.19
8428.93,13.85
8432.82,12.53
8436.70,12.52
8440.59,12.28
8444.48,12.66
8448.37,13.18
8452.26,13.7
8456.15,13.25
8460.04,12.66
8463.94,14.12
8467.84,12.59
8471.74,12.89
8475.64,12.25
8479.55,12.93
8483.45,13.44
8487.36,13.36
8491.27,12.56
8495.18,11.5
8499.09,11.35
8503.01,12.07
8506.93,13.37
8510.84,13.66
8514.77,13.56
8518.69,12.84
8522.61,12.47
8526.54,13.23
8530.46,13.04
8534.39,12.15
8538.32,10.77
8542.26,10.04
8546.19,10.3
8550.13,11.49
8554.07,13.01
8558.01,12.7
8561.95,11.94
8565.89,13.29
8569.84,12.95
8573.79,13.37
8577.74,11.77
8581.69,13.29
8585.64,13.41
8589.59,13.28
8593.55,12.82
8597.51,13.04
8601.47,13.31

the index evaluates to 12.8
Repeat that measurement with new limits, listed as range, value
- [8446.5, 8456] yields 13.4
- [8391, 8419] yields 13.4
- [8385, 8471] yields 13.2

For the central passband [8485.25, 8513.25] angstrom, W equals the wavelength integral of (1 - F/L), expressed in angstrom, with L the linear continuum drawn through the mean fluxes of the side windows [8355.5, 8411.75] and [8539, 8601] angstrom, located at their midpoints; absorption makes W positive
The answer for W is 0.5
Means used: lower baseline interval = 13.4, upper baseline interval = 12.4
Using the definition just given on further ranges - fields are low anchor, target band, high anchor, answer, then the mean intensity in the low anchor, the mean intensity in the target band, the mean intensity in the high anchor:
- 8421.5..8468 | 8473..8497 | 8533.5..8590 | 0.2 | 13.1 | 12.7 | 12.2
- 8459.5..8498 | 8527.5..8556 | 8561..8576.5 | 2.8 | 12.8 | 11.6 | 12.9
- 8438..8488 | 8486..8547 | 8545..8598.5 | 2.6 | 13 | 12.3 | 12.6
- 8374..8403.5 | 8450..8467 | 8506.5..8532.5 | -0.1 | 13.4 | 13.4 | 13.2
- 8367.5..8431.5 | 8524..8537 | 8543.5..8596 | 0.1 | 13.5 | 12.7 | 12.6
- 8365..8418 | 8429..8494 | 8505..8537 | 1.4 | 13.5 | 12.9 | 13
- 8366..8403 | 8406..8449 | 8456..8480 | 0.1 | 13.5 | 13.2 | 12.9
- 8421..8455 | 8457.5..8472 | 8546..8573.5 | -0.2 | 13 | 13.1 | 12.4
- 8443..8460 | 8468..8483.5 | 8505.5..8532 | 0.5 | 13.2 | 12.8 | 13.2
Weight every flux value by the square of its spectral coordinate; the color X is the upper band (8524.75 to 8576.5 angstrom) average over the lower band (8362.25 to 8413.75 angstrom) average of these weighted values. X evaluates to 0.94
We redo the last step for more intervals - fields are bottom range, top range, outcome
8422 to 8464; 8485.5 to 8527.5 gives 0.99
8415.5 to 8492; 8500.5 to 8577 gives 0.97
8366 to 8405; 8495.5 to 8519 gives 0.97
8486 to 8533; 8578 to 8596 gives 1.04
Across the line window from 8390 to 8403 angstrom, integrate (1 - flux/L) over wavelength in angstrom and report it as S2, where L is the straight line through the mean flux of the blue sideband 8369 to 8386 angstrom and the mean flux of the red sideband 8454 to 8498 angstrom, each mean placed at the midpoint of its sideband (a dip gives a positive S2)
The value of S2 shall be 0.4 angstrom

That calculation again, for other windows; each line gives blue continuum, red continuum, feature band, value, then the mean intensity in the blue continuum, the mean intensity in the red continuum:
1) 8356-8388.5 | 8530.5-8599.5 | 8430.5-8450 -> 0.6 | 13.4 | 12.4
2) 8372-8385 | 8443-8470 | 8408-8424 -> 0.0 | 13.8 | 13.2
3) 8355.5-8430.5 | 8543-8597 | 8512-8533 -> -0.4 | 13.4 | 12.5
